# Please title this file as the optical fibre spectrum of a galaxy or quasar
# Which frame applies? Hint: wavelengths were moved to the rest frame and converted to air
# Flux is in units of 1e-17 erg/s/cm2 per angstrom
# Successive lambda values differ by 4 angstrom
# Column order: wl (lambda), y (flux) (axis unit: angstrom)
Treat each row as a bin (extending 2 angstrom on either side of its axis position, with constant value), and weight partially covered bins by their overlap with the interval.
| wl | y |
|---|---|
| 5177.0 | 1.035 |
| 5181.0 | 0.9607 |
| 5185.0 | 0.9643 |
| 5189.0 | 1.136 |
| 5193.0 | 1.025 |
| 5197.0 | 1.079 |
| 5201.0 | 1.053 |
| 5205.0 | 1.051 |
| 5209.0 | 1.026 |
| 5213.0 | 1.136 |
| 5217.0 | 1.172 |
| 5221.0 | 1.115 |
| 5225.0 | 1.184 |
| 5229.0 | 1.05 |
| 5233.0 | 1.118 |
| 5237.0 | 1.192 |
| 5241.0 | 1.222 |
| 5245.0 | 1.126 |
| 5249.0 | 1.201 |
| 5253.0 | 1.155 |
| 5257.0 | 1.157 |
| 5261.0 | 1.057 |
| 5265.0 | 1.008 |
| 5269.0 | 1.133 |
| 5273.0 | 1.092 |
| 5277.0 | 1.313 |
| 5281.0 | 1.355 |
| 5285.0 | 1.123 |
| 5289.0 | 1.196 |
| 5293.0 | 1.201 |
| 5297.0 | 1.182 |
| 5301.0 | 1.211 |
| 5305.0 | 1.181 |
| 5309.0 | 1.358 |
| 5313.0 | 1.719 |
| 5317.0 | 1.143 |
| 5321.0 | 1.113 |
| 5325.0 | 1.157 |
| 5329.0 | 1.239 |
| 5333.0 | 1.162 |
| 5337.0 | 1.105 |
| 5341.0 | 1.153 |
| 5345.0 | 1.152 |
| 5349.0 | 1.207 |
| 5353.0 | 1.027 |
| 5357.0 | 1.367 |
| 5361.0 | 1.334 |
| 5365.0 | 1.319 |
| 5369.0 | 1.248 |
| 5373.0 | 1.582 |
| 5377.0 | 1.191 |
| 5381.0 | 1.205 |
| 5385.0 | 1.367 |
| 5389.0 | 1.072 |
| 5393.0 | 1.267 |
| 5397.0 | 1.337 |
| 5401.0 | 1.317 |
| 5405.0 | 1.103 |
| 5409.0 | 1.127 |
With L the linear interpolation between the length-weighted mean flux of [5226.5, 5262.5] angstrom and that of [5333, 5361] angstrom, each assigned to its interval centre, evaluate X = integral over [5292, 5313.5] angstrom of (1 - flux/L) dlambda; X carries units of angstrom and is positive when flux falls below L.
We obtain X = -2.2 angstrom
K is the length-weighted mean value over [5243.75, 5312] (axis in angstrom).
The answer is 1.19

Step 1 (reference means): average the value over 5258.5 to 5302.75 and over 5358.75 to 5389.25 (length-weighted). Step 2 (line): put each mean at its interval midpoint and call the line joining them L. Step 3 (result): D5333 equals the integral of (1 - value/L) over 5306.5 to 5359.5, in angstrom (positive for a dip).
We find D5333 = 0.8 angstrom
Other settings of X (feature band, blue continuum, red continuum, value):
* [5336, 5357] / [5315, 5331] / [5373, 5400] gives 0.9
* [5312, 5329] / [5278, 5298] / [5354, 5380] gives 0.1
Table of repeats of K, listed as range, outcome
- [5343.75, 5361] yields 1.21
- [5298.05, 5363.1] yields 1.23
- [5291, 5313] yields 1.27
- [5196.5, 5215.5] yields 1.07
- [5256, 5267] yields 1.07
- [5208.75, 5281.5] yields 1.15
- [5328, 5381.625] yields 1.24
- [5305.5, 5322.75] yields 1.32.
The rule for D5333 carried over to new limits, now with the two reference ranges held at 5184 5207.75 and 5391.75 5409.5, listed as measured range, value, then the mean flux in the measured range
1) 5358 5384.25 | -2.3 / 1.32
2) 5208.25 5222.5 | -0.6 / 1.12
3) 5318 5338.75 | 0.3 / 1.16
